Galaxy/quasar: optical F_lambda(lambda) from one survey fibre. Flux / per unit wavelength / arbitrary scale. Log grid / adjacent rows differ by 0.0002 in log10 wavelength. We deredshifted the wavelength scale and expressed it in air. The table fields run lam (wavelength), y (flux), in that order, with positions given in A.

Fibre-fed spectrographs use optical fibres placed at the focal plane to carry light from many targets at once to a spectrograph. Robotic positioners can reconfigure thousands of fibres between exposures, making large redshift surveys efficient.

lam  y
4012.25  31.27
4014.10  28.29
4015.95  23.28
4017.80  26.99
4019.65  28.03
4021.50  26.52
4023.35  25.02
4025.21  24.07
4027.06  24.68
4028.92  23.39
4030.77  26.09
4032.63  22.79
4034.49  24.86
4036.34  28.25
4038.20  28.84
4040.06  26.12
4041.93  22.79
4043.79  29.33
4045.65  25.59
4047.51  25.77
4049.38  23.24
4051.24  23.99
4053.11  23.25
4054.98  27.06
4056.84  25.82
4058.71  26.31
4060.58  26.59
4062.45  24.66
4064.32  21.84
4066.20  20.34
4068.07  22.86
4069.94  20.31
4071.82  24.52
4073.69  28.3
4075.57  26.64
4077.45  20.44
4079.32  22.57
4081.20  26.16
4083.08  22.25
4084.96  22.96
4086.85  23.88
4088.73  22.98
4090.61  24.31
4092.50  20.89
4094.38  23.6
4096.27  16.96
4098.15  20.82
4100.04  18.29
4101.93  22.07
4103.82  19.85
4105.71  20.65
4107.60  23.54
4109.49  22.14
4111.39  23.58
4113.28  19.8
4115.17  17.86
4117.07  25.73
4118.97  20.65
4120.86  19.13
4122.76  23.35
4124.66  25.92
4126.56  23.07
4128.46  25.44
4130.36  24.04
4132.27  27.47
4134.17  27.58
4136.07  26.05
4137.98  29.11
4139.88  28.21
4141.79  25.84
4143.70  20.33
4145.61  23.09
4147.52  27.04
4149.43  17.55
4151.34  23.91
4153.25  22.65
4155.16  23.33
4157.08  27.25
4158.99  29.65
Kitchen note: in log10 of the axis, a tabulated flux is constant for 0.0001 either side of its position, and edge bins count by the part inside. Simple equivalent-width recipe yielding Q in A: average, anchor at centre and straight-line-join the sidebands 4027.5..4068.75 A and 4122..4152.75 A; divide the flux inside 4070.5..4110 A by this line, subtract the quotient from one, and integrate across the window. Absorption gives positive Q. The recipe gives 3.8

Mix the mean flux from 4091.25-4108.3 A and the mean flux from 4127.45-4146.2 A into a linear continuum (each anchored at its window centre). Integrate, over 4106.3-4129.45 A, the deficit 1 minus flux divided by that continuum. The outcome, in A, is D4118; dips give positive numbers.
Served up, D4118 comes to 0.7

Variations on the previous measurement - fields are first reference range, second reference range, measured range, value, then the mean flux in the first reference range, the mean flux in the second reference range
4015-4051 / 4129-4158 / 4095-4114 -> 3.24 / 25.5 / 24.9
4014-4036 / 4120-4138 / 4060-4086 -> 1.62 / 25.3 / 24.9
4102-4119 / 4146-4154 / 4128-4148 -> -3.00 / 21.6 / 22.8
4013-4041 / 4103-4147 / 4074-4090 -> 0.59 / 25.8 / 23.6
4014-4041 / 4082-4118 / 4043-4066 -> -0.82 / 25.7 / 21.7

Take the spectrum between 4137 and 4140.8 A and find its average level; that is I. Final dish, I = 28.7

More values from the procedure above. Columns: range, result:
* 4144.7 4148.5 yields 25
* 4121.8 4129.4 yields 24.4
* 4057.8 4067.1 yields 23.9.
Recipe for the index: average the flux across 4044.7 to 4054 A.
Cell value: 24.4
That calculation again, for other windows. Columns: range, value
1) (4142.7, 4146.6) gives 21.8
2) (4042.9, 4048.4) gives 26.9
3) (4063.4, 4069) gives 21.7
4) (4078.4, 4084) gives 23.7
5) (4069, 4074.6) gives 24.4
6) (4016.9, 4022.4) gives 27.2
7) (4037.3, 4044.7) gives 26.7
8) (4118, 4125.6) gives 22.3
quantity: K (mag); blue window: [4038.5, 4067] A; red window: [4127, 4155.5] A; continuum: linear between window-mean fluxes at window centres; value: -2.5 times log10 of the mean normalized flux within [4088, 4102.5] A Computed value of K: 0.17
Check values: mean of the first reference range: 24.9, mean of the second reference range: 24.8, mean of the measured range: 21.2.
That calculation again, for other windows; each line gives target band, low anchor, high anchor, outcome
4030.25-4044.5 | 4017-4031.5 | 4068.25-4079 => -0.040 mag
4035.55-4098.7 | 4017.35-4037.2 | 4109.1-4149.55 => 0.034 mag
